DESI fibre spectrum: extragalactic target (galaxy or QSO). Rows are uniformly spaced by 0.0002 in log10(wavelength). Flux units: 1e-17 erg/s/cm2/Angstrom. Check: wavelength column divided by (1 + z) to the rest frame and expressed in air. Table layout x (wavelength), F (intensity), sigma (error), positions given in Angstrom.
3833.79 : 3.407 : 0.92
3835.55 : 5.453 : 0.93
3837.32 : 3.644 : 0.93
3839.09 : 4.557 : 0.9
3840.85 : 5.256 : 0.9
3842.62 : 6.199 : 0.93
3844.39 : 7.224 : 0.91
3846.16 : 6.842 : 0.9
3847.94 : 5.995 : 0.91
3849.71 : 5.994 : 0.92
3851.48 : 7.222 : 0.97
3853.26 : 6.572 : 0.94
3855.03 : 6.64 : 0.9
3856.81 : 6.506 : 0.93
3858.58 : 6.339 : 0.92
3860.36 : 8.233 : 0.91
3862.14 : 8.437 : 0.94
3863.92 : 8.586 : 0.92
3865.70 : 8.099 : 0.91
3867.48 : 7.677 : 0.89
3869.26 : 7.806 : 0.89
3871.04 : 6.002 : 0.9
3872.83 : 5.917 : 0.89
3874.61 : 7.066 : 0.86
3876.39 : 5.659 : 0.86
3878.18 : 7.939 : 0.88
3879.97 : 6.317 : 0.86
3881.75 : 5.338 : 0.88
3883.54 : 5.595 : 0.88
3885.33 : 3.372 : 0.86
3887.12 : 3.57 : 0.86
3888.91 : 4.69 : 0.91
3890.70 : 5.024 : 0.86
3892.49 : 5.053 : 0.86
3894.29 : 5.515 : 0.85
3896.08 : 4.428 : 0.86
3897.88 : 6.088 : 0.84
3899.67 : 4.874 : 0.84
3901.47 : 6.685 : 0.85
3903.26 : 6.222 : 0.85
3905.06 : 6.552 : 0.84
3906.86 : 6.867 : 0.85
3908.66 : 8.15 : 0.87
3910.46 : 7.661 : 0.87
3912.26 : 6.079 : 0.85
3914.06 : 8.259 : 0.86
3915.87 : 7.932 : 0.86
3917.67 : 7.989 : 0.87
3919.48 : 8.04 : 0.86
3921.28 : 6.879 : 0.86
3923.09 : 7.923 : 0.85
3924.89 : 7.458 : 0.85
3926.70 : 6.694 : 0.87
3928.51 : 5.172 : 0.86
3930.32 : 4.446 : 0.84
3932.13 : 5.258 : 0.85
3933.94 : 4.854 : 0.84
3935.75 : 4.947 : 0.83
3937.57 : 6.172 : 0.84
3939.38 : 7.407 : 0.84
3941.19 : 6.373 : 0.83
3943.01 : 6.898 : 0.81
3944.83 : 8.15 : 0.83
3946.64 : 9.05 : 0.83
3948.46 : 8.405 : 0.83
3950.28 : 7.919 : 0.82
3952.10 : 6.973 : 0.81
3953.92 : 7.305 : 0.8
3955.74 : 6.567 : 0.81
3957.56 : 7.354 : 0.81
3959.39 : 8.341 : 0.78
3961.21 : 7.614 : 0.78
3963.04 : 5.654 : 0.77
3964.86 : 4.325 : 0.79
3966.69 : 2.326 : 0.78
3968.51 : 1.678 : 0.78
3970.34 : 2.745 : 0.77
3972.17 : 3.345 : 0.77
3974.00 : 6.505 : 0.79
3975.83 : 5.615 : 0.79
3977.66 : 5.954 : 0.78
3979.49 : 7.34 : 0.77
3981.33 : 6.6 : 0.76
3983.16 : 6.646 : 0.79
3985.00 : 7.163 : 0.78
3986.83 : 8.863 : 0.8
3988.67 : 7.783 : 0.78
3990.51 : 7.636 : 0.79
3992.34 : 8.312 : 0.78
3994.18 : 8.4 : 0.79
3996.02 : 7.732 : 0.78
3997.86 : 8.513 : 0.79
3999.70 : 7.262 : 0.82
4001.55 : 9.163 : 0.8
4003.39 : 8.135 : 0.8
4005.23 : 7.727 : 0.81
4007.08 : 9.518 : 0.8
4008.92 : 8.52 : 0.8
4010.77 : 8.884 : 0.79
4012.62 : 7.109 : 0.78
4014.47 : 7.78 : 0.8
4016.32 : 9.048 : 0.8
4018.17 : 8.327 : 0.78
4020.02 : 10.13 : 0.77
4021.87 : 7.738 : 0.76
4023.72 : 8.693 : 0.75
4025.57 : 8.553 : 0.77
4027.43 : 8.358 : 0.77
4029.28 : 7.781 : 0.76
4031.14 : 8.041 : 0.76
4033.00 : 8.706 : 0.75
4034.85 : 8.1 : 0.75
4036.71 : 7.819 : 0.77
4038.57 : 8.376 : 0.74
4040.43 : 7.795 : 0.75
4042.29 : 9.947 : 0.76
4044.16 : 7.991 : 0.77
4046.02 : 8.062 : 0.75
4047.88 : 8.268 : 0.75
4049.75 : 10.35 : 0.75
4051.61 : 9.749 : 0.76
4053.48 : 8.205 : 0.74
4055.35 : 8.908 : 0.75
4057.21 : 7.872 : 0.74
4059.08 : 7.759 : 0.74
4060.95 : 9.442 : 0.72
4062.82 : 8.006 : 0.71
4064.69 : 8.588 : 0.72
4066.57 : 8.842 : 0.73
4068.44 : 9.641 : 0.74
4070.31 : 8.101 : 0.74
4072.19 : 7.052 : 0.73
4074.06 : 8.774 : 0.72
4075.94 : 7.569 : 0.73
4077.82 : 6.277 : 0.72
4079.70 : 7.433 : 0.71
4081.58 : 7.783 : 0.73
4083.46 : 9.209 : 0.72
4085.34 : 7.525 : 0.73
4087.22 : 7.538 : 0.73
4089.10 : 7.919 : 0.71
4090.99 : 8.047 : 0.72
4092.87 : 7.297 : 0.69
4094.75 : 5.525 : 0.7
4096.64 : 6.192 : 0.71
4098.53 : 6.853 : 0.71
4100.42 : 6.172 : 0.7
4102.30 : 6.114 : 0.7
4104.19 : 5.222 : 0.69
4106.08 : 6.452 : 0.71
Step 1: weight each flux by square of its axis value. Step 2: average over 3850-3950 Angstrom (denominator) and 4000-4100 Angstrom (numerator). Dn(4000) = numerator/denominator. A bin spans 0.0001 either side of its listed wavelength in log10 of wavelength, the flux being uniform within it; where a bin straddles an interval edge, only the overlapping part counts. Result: 1.34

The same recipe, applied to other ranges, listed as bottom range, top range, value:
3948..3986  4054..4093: 1.42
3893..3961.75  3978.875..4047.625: 1.25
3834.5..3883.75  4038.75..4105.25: 1.34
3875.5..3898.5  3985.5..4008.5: 1.66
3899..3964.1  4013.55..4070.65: 1.31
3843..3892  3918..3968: 1.06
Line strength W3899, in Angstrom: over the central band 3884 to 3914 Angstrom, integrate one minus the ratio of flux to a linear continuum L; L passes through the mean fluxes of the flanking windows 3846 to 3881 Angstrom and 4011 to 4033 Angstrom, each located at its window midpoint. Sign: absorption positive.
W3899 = 6.4 Angstrom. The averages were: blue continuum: 6.99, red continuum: 8.36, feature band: 5.75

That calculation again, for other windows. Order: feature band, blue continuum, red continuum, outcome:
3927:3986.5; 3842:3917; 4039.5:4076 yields 10.0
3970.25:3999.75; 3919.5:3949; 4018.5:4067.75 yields 2.4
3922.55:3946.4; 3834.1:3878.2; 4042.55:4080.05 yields 3.0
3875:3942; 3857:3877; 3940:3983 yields 6.2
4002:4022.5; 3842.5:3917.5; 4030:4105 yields -2.7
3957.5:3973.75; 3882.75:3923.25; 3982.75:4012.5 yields 5.9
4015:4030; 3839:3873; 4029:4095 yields -1.2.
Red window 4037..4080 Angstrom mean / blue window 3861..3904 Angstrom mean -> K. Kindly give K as 1.4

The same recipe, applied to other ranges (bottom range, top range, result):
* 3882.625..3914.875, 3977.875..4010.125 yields 1.36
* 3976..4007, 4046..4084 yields 1.09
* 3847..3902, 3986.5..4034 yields 1.34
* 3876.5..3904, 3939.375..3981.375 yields 1.16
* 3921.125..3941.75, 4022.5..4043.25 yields 1.37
